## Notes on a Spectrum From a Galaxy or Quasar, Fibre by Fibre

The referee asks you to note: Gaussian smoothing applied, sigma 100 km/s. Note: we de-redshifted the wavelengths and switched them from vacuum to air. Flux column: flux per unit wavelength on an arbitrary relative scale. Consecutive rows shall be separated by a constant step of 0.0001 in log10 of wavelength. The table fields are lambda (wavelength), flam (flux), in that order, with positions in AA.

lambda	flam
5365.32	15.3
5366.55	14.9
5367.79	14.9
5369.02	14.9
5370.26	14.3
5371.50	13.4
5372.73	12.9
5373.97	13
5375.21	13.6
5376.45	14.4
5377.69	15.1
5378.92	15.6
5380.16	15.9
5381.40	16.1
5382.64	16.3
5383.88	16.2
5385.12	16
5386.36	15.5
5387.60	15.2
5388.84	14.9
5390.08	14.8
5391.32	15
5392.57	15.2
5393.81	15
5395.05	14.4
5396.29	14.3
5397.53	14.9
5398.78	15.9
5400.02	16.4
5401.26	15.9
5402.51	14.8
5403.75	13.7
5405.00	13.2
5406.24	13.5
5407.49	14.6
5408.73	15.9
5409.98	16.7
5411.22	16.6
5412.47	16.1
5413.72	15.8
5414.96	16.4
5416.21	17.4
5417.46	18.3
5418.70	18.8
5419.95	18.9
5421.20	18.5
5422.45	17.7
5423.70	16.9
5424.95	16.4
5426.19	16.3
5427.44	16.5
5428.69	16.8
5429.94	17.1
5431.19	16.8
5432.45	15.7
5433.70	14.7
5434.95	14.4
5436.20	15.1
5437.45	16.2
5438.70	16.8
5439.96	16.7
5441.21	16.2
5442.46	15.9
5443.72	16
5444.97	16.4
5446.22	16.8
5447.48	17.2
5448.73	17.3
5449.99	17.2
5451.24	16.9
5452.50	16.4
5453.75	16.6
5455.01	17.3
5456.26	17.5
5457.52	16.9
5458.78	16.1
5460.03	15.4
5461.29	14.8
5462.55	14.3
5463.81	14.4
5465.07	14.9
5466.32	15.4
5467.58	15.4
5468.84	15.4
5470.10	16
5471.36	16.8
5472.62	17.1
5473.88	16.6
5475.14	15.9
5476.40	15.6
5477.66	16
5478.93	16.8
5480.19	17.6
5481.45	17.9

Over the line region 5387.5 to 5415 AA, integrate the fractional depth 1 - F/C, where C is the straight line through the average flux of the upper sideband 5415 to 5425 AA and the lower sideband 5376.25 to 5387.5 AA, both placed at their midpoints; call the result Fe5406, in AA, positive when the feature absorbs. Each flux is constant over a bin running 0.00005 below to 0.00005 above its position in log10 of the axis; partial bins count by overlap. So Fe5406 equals 2.7 AA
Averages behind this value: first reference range 15.7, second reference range 17.9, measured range 15.2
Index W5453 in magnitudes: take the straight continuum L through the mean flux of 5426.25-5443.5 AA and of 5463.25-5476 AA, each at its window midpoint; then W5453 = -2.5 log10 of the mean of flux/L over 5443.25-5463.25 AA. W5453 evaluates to -0.03 mag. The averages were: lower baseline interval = 16.1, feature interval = 16.4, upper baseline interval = 15.8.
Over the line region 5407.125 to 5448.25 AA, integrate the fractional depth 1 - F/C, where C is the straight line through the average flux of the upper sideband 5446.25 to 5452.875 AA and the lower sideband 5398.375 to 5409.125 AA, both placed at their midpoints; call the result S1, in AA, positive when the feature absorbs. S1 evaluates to -1.7 AA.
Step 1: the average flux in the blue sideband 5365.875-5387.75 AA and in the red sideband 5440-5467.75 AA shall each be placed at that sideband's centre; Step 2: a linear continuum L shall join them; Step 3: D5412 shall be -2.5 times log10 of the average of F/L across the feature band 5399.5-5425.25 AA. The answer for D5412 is -0.06 mag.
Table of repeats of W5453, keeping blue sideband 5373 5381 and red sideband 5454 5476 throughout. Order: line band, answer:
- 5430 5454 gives -0.050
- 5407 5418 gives -0.091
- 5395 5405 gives -0.003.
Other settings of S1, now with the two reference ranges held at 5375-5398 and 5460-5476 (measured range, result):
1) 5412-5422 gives -1.43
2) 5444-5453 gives -0.80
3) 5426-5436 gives -0.37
